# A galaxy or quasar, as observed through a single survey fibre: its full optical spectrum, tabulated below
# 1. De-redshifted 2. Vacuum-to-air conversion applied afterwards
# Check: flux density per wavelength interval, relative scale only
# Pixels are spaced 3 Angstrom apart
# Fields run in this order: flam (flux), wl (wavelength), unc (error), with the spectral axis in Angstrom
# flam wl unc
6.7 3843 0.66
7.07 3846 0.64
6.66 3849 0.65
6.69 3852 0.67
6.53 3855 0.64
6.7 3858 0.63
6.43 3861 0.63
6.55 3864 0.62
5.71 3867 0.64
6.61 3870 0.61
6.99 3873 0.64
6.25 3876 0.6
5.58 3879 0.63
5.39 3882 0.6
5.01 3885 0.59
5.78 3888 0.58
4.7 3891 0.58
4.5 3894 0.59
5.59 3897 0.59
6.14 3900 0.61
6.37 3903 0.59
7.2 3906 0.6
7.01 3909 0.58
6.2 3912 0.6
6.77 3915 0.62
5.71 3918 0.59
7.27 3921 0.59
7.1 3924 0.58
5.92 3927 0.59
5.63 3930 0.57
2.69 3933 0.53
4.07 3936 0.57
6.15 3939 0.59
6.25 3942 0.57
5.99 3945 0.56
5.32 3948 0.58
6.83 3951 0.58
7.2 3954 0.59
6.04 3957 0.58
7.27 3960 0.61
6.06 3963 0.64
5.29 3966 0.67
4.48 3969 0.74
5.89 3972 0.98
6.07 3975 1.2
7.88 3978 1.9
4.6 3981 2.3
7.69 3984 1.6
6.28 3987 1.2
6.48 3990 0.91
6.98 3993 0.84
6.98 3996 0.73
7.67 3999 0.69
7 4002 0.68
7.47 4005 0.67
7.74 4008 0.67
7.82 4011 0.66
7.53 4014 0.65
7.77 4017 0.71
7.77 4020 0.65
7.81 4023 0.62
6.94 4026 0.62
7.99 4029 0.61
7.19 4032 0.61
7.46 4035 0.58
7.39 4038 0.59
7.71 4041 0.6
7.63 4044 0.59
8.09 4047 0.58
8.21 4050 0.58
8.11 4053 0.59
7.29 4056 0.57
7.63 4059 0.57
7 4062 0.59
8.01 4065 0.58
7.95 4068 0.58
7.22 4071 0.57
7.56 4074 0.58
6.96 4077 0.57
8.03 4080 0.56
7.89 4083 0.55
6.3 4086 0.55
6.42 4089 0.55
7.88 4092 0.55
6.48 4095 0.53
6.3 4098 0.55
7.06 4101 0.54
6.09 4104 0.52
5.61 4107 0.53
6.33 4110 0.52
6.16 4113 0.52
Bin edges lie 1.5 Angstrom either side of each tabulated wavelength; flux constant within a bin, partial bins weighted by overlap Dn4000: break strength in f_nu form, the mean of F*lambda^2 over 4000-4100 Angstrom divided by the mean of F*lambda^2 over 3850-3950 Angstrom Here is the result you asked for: 1.35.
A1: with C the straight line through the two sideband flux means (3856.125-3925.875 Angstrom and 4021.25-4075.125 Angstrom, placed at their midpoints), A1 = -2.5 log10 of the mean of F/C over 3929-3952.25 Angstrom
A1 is 0.233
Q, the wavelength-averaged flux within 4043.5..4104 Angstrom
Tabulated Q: 7.36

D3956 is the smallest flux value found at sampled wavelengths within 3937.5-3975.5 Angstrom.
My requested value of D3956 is 4.48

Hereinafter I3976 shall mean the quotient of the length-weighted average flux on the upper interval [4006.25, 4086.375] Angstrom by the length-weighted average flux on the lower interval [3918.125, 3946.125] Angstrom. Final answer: 1.3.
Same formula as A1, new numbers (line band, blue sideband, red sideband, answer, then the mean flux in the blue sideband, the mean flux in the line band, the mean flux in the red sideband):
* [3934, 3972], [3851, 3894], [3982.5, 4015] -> 0.16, 6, 5.87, 7.24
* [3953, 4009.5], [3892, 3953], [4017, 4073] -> 0.03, 5.94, 6.58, 7.64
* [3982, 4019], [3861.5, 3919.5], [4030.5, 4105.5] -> -0.06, 6.01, 7.25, 7.35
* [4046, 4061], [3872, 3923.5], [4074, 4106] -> -0.16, 6.04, 7.83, 6.95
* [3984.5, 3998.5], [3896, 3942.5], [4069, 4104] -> -0.06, 6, 6.82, 7.07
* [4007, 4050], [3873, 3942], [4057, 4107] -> -0.14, 5.81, 7.65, 7.13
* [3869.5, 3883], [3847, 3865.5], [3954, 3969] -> 0.06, 6.61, 6.16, 6.1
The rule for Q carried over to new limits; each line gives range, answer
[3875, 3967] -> 5.91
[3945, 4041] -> 6.87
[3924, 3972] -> 5.73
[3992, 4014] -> 7.4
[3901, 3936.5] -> 6.05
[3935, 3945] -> 5.64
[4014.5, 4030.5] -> 7.65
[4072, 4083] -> 7.55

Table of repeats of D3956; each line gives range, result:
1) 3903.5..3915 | 6.2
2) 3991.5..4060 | 6.94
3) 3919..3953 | 2.69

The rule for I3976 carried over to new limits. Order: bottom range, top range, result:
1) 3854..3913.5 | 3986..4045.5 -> 1.22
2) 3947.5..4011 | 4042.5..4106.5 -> 1.11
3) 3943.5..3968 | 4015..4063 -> 1.23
